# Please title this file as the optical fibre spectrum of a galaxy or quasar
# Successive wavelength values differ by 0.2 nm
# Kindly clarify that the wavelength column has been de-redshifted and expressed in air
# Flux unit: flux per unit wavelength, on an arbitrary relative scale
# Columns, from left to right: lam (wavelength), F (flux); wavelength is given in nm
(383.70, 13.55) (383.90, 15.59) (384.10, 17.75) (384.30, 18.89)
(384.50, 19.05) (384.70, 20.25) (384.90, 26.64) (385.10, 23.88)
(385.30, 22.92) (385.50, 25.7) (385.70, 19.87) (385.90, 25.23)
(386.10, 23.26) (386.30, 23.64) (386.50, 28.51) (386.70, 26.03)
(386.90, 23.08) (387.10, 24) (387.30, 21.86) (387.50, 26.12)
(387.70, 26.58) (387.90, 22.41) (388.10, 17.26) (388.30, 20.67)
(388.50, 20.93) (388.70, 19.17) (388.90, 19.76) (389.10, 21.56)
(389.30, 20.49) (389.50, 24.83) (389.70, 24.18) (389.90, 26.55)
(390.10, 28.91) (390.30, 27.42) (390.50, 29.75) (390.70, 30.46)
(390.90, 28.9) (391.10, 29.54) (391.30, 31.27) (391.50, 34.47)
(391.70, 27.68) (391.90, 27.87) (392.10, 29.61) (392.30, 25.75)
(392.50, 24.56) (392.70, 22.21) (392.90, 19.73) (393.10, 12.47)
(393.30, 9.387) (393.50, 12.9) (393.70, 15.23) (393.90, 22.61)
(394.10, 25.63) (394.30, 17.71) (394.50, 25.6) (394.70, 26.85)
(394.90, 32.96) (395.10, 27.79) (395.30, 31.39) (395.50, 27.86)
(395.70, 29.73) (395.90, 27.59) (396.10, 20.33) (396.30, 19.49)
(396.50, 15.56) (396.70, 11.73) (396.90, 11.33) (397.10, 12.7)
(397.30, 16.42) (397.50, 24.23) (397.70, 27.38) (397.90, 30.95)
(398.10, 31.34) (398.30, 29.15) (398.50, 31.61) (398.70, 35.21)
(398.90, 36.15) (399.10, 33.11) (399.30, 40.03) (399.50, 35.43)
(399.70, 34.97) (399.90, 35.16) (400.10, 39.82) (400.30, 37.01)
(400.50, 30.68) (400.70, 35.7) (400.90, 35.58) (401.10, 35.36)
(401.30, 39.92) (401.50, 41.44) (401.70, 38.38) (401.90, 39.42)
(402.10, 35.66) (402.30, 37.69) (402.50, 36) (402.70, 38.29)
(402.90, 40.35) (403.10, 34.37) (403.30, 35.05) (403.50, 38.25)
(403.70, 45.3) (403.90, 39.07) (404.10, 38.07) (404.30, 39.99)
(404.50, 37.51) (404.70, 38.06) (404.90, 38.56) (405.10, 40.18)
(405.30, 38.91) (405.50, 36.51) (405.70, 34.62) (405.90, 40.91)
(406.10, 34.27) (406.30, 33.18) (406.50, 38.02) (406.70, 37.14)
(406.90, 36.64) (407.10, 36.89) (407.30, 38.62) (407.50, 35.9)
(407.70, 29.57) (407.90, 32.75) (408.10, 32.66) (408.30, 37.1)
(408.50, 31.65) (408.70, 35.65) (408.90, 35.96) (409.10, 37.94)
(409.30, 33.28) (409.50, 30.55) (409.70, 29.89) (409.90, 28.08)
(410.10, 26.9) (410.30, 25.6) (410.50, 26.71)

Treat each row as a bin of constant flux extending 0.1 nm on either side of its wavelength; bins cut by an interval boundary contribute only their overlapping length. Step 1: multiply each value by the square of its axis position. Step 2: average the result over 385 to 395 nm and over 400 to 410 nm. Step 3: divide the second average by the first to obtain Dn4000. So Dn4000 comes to 1.6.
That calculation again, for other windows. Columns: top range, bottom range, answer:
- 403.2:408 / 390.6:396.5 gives 1.61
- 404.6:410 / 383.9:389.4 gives 1.76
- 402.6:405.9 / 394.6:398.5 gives 1.65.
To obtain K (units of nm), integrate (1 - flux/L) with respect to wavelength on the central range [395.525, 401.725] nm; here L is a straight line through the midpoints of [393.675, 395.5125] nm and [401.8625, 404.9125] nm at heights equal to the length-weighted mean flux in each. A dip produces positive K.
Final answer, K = 0.41 nm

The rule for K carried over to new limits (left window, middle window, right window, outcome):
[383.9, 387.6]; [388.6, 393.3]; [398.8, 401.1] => 0.41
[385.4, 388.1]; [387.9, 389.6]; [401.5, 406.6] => 0.33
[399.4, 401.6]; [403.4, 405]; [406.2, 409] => -0.16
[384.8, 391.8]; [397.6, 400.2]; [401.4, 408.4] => -0.08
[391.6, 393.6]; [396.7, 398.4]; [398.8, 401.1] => 0.49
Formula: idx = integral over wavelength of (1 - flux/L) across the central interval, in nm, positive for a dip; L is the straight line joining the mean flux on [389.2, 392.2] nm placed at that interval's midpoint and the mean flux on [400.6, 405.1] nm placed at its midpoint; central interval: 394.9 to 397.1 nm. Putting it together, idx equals 0.68 nm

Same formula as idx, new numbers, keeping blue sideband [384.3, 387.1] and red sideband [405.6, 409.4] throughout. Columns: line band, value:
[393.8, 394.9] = 0.15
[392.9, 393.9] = 0.49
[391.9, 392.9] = 0.07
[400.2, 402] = -0.29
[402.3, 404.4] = -0.33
